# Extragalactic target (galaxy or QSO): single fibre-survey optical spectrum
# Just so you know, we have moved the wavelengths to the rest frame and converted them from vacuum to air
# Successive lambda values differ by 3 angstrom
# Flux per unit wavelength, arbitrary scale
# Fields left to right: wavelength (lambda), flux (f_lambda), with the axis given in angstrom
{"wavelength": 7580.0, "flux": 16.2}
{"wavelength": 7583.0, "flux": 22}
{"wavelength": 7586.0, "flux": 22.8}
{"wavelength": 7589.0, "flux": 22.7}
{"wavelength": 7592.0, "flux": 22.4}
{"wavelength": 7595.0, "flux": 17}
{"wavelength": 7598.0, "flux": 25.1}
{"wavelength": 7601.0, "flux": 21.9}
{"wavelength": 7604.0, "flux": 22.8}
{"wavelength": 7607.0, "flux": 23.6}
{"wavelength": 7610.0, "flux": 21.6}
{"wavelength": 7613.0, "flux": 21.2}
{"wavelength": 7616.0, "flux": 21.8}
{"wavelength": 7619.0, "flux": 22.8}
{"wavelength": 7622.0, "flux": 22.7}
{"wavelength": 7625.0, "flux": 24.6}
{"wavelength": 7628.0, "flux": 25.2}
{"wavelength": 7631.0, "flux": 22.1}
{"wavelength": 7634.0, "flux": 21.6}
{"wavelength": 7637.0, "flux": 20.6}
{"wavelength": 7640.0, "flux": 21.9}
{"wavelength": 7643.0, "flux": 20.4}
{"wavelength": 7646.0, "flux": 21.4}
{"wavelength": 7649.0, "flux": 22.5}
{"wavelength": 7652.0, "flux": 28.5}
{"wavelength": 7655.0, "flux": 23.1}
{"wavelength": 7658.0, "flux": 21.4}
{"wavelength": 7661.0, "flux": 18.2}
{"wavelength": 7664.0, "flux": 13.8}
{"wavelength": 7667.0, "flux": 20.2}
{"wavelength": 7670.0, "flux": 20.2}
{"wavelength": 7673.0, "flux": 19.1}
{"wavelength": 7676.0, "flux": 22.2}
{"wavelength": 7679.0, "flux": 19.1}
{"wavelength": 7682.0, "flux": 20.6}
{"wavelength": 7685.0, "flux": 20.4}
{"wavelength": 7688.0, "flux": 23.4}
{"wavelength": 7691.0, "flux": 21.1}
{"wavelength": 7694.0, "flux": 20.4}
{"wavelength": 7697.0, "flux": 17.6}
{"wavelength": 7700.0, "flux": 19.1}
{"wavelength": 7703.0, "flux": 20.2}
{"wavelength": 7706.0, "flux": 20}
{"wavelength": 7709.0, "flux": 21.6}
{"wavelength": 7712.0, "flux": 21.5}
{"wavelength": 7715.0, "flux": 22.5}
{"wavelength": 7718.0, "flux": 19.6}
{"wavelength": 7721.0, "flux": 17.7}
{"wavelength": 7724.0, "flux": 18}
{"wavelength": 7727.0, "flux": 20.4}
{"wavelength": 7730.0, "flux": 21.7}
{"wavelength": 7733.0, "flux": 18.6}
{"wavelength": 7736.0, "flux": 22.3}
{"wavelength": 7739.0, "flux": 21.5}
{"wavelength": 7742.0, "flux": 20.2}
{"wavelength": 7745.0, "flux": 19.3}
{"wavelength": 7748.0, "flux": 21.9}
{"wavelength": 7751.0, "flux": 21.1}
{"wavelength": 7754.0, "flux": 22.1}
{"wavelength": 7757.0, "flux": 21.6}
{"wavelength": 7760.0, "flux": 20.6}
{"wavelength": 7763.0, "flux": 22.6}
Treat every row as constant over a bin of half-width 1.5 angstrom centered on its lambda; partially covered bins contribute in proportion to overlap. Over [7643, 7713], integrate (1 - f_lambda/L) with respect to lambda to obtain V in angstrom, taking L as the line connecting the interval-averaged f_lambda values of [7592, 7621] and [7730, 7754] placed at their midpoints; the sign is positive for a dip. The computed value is 2.41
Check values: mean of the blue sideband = 22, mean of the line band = 20.7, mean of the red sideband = 20.8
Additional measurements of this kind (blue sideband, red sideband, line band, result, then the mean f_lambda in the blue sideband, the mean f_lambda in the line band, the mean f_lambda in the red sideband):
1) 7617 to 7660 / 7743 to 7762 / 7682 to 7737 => 3.5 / 22.7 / 20.3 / 21.1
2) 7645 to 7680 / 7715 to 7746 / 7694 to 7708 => 0.7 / 20.8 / 19.4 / 20.1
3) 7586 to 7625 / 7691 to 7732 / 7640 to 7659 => -1.3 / 22.3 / 22.8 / 20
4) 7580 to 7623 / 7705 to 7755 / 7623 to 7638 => -0.9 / 22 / 22.9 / 20.6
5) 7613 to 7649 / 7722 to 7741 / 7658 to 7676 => 2.2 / 22.2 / 18.9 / 20.3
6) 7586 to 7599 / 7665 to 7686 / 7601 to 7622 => -0.9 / 21.8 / 22.3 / 20.1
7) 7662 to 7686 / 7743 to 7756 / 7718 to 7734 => 1.0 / 19.4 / 19.3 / 21.1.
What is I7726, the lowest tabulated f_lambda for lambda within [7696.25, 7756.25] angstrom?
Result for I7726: 17.6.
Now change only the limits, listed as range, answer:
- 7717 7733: 17.7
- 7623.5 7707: 13.8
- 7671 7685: 19.1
